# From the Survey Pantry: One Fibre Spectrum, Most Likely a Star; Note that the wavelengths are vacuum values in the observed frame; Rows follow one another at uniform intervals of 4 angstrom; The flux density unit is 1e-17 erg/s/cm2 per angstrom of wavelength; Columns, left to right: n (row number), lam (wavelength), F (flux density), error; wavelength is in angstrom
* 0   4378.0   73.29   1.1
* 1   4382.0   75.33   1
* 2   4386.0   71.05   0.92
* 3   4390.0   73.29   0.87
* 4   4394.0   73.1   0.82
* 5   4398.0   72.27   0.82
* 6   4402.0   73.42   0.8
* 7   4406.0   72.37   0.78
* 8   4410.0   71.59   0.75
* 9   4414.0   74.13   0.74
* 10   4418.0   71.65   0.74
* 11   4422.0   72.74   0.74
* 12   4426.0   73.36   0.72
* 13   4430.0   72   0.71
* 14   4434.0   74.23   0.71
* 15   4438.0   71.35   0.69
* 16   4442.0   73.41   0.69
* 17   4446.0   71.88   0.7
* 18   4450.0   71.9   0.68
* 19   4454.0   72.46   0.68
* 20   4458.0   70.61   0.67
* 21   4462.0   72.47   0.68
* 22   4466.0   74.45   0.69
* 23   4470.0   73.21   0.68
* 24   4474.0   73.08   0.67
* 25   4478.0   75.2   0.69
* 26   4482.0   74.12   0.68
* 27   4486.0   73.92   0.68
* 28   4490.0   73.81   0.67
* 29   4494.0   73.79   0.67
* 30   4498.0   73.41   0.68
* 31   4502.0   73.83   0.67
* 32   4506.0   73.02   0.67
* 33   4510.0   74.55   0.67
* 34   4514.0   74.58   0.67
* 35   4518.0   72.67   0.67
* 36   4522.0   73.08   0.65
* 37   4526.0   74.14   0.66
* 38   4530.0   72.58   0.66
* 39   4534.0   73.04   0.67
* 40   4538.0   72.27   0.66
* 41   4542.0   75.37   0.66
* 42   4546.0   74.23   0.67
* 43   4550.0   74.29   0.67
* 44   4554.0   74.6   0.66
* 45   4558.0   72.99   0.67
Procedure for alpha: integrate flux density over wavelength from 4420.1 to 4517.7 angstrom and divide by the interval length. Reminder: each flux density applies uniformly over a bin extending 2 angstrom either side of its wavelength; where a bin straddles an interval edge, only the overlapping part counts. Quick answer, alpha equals 73.2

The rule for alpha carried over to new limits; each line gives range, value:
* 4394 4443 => 72.7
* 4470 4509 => 73.8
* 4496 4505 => 73.6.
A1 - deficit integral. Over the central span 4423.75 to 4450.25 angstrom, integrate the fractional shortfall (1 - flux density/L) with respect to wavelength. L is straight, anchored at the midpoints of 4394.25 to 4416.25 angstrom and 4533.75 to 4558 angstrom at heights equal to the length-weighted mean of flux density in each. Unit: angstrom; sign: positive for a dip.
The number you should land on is 0.1 angstrom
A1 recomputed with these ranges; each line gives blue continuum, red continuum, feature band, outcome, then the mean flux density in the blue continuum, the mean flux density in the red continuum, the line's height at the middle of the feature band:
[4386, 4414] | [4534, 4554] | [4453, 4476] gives 0.17 angstrom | 72.7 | 74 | 73.3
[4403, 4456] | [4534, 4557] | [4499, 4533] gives 0.05 angstrom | 72.6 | 74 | 73.6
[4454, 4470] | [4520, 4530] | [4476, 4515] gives -0.53 angstrom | 72.6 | 73.4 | 73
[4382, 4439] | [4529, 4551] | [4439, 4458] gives 0.22 angstrom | 72.7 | 73.6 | 73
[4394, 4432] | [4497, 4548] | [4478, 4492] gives -0.16 angstrom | 72.6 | 73.6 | 73.3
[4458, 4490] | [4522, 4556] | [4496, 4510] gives 0.02 angstrom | 73.6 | 73.8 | 73.7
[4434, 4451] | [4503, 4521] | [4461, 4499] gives -0.36 angstrom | 72.4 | 73.7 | 73.1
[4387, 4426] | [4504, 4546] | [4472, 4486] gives -0.17 angstrom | 72.7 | 73.6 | 73.2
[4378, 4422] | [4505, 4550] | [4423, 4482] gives 0.24 angstrom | 72.8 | 73.6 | 73.2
